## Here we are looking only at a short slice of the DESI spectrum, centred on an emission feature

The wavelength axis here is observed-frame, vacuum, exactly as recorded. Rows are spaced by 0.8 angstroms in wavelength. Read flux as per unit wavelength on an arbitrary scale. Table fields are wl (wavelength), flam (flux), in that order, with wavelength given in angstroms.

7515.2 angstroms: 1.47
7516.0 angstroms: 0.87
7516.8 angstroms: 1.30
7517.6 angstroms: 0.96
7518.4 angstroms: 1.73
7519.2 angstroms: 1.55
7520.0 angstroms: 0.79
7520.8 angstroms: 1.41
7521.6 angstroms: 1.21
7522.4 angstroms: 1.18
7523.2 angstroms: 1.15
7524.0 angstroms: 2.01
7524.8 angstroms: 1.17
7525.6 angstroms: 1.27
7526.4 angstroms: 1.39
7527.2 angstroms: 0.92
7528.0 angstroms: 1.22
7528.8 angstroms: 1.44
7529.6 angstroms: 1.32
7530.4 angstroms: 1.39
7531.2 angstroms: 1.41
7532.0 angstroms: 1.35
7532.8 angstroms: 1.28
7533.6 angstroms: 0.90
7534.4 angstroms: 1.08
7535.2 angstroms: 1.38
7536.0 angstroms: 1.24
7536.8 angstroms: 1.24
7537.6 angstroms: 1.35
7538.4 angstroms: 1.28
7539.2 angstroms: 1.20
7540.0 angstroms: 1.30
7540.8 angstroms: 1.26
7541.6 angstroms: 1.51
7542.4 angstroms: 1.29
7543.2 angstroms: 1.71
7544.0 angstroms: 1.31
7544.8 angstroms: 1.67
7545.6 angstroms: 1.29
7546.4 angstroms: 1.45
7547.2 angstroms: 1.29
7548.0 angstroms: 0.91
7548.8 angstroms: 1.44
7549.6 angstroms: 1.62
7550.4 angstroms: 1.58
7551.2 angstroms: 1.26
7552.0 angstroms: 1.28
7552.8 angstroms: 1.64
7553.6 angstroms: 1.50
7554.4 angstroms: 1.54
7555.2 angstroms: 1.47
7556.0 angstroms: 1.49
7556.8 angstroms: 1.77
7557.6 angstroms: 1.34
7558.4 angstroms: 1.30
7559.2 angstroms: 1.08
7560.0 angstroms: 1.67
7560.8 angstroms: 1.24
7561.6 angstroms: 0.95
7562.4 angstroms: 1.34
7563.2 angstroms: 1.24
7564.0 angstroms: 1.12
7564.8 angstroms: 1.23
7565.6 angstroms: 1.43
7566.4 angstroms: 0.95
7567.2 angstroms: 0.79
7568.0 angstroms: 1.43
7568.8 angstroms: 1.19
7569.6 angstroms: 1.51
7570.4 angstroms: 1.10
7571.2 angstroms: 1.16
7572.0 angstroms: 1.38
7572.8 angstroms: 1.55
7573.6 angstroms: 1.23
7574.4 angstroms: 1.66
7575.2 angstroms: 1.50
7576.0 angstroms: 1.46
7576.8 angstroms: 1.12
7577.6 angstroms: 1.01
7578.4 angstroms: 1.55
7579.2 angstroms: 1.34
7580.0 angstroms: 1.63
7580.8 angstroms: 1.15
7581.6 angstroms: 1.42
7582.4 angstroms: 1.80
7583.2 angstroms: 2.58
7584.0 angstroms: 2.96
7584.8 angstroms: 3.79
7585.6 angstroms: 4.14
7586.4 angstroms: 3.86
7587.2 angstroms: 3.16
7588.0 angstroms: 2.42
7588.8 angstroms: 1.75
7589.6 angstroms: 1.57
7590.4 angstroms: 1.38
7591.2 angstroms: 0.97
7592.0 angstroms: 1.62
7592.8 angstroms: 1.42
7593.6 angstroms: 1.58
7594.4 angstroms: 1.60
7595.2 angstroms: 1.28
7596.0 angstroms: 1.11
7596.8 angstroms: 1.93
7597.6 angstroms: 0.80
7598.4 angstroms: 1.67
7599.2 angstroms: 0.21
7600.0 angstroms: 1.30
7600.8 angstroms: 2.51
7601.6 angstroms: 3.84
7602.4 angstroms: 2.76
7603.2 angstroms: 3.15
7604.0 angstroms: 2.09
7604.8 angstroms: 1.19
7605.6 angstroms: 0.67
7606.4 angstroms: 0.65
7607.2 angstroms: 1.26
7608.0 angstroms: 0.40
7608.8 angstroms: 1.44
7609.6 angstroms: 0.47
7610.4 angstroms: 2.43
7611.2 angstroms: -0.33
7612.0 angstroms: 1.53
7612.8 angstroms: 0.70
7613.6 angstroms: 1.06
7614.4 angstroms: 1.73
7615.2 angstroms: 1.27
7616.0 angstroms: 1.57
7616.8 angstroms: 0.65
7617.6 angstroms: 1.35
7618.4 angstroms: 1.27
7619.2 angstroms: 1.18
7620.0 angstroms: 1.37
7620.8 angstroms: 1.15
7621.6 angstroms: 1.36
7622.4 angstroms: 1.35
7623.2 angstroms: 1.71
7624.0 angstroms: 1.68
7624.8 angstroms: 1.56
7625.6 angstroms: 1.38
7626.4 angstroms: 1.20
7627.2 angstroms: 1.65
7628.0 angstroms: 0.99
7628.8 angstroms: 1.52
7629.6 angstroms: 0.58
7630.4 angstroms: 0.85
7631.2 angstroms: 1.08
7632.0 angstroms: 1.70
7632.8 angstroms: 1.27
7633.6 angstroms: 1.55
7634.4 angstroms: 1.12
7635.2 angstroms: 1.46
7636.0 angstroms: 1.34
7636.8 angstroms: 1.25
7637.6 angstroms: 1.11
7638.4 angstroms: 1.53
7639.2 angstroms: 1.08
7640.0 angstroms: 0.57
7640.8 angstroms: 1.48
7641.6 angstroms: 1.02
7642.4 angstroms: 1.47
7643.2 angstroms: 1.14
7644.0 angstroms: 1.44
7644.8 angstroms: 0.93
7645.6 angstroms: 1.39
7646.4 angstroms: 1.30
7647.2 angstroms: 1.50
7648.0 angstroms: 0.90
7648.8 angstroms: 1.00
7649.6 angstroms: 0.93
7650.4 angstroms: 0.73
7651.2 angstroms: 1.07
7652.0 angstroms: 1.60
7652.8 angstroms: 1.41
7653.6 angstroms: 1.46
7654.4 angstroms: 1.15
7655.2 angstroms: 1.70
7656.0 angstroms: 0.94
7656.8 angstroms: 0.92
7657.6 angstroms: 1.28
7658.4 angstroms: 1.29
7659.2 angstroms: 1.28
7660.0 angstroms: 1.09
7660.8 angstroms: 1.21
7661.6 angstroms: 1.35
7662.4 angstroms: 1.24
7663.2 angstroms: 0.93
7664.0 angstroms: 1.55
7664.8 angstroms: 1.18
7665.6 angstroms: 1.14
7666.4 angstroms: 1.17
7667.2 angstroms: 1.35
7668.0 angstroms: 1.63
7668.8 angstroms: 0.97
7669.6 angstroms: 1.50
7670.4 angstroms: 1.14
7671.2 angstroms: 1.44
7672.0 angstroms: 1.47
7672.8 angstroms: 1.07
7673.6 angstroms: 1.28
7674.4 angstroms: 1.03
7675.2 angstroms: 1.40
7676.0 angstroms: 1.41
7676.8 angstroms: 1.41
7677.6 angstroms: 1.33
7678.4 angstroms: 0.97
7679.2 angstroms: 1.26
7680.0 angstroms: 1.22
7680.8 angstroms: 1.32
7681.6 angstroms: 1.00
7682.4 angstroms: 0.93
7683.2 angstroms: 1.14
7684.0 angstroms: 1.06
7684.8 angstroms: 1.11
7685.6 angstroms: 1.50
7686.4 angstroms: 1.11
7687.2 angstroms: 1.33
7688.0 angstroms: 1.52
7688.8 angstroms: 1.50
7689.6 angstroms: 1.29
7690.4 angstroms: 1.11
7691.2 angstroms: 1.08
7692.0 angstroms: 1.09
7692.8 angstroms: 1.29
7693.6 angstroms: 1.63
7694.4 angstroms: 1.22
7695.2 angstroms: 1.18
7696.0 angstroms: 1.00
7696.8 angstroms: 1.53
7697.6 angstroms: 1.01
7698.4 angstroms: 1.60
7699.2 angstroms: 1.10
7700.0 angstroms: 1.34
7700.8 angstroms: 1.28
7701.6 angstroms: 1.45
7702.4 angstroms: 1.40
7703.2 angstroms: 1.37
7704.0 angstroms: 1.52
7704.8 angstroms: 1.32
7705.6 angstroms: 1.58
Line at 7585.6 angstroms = [S II]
